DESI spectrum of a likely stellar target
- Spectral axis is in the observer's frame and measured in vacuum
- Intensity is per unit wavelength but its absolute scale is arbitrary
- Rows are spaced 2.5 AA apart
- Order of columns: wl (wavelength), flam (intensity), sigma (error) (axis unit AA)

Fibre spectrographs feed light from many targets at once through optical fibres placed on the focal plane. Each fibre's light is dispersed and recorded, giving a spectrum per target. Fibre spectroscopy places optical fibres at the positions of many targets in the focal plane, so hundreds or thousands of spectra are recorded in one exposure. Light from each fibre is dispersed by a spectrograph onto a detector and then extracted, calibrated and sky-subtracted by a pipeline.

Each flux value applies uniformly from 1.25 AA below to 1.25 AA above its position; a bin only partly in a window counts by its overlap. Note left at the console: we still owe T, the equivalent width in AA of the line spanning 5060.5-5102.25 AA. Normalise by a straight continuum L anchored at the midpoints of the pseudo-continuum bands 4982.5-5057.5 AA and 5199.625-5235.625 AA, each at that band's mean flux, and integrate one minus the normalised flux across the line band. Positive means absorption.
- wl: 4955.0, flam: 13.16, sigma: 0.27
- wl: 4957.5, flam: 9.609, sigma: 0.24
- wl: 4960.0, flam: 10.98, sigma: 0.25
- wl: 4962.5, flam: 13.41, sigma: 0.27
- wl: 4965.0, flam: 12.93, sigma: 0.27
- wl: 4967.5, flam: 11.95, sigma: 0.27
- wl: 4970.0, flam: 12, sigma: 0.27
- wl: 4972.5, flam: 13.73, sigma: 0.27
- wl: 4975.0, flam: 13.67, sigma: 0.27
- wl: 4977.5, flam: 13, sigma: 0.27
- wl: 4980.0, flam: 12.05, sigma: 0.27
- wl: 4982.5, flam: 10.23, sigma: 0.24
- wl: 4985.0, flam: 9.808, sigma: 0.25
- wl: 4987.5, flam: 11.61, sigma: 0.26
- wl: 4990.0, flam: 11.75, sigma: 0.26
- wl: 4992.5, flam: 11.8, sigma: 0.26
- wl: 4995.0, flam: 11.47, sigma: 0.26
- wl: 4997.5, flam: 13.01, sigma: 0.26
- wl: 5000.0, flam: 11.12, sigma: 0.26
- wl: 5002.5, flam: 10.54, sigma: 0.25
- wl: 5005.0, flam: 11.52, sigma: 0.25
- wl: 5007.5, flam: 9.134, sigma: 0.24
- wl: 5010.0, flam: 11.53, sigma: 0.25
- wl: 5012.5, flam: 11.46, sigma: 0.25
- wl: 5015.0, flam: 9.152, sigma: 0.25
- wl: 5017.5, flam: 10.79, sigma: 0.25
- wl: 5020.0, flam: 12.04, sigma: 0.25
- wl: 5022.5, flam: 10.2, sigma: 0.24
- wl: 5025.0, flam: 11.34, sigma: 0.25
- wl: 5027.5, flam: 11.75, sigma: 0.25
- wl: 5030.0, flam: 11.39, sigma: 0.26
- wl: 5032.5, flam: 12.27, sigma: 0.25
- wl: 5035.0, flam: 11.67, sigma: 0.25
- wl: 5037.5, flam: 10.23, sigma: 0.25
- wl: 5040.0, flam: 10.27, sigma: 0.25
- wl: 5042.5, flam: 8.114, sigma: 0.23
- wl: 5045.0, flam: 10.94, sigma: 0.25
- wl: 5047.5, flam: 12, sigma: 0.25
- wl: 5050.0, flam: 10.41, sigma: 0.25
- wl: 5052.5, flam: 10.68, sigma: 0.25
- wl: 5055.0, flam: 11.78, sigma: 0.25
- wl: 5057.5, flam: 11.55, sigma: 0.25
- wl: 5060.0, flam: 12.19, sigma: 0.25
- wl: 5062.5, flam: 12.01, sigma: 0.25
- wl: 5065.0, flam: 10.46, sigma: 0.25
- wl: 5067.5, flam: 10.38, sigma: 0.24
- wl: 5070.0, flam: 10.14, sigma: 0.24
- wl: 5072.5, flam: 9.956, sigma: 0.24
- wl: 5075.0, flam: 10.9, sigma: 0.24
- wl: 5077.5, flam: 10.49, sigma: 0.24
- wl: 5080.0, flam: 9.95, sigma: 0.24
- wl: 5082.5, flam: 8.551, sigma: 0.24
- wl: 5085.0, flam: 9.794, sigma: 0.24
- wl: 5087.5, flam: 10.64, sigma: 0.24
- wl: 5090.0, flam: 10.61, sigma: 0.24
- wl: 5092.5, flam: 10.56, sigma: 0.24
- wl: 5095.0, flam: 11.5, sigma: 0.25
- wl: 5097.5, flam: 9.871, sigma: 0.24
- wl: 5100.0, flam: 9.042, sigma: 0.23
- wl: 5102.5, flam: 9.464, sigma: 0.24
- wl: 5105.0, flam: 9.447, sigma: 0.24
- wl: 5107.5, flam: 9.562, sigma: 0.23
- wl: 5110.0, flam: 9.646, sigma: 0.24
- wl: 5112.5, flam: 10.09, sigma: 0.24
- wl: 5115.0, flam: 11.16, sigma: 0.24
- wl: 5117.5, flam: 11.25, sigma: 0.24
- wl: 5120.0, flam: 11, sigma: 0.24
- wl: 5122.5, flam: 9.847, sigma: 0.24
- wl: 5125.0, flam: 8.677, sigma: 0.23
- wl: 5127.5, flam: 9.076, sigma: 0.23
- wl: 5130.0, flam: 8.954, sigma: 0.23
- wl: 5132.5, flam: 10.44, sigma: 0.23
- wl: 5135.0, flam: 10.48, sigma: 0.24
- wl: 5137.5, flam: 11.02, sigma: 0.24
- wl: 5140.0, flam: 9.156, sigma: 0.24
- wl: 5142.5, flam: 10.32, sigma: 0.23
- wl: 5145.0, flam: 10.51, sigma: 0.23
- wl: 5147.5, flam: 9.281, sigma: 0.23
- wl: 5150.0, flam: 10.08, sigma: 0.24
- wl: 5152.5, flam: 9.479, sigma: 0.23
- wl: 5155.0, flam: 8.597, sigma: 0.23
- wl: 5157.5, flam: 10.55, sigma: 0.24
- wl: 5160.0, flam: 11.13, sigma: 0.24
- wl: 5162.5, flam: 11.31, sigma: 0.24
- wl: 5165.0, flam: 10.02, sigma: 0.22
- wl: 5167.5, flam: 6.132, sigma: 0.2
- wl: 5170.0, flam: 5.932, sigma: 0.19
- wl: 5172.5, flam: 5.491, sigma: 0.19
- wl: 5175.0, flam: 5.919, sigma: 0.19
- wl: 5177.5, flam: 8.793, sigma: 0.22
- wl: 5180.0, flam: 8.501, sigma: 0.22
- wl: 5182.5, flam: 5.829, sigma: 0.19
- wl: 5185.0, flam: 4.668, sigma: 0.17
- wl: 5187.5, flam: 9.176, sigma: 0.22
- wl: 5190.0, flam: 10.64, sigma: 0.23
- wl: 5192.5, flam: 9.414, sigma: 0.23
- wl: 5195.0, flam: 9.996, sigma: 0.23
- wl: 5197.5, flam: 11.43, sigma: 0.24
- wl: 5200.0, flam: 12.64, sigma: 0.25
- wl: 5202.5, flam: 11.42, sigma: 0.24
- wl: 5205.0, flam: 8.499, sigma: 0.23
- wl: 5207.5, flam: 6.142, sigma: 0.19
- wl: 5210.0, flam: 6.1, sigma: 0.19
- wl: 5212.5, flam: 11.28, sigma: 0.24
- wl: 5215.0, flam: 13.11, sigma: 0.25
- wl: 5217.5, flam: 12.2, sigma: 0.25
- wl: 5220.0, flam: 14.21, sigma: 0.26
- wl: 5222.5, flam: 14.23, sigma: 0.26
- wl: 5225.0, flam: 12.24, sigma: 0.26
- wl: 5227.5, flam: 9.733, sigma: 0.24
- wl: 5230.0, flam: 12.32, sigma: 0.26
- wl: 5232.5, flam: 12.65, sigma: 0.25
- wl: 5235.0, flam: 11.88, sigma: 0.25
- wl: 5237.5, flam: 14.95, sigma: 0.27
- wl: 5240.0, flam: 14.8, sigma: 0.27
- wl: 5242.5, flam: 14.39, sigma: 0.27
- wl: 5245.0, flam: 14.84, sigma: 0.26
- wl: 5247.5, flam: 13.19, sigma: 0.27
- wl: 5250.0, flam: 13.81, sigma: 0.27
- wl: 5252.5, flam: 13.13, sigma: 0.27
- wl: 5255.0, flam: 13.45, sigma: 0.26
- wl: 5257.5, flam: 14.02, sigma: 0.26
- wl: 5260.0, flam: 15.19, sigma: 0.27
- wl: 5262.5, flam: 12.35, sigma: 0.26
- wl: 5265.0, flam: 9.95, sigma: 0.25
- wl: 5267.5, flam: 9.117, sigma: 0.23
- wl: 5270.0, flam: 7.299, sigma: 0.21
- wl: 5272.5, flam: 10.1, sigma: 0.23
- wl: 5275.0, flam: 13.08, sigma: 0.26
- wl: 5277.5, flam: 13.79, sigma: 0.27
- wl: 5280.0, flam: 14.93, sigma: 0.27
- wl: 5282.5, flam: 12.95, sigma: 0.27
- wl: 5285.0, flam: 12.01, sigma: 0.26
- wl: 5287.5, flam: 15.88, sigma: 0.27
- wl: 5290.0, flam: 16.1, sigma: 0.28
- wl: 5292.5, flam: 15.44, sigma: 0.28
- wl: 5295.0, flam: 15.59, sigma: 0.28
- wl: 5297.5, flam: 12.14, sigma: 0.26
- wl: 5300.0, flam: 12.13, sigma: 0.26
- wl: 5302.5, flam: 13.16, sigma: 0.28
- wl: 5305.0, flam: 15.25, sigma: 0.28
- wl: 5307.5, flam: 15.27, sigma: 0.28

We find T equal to 2.9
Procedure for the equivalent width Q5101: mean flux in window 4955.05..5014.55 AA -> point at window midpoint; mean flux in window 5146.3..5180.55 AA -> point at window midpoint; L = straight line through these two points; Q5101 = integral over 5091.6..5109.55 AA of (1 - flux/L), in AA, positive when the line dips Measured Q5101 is -0.3 AA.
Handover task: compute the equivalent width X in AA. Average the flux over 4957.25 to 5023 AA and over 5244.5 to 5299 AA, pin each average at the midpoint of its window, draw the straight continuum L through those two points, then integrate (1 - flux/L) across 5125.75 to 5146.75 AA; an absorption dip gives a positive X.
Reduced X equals 4.1 AA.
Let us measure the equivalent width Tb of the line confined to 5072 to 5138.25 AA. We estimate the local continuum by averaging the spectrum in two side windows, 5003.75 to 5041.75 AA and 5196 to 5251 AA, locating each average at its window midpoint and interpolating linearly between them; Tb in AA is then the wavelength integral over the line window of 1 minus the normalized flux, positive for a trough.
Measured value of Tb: 7.8 AA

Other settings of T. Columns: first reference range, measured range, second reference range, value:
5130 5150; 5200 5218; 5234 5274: 2.68 AA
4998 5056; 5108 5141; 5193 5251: 3.97 AA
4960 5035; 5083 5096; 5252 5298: 1.70 AA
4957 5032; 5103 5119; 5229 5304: 2.69 AA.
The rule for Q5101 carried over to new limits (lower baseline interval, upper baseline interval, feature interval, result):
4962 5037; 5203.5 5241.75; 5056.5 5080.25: 1.6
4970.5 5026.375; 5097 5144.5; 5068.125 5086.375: 0.8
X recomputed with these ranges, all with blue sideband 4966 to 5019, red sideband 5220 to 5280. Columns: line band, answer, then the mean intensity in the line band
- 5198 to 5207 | 1.4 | 10.5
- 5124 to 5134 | 2.3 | 9.33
